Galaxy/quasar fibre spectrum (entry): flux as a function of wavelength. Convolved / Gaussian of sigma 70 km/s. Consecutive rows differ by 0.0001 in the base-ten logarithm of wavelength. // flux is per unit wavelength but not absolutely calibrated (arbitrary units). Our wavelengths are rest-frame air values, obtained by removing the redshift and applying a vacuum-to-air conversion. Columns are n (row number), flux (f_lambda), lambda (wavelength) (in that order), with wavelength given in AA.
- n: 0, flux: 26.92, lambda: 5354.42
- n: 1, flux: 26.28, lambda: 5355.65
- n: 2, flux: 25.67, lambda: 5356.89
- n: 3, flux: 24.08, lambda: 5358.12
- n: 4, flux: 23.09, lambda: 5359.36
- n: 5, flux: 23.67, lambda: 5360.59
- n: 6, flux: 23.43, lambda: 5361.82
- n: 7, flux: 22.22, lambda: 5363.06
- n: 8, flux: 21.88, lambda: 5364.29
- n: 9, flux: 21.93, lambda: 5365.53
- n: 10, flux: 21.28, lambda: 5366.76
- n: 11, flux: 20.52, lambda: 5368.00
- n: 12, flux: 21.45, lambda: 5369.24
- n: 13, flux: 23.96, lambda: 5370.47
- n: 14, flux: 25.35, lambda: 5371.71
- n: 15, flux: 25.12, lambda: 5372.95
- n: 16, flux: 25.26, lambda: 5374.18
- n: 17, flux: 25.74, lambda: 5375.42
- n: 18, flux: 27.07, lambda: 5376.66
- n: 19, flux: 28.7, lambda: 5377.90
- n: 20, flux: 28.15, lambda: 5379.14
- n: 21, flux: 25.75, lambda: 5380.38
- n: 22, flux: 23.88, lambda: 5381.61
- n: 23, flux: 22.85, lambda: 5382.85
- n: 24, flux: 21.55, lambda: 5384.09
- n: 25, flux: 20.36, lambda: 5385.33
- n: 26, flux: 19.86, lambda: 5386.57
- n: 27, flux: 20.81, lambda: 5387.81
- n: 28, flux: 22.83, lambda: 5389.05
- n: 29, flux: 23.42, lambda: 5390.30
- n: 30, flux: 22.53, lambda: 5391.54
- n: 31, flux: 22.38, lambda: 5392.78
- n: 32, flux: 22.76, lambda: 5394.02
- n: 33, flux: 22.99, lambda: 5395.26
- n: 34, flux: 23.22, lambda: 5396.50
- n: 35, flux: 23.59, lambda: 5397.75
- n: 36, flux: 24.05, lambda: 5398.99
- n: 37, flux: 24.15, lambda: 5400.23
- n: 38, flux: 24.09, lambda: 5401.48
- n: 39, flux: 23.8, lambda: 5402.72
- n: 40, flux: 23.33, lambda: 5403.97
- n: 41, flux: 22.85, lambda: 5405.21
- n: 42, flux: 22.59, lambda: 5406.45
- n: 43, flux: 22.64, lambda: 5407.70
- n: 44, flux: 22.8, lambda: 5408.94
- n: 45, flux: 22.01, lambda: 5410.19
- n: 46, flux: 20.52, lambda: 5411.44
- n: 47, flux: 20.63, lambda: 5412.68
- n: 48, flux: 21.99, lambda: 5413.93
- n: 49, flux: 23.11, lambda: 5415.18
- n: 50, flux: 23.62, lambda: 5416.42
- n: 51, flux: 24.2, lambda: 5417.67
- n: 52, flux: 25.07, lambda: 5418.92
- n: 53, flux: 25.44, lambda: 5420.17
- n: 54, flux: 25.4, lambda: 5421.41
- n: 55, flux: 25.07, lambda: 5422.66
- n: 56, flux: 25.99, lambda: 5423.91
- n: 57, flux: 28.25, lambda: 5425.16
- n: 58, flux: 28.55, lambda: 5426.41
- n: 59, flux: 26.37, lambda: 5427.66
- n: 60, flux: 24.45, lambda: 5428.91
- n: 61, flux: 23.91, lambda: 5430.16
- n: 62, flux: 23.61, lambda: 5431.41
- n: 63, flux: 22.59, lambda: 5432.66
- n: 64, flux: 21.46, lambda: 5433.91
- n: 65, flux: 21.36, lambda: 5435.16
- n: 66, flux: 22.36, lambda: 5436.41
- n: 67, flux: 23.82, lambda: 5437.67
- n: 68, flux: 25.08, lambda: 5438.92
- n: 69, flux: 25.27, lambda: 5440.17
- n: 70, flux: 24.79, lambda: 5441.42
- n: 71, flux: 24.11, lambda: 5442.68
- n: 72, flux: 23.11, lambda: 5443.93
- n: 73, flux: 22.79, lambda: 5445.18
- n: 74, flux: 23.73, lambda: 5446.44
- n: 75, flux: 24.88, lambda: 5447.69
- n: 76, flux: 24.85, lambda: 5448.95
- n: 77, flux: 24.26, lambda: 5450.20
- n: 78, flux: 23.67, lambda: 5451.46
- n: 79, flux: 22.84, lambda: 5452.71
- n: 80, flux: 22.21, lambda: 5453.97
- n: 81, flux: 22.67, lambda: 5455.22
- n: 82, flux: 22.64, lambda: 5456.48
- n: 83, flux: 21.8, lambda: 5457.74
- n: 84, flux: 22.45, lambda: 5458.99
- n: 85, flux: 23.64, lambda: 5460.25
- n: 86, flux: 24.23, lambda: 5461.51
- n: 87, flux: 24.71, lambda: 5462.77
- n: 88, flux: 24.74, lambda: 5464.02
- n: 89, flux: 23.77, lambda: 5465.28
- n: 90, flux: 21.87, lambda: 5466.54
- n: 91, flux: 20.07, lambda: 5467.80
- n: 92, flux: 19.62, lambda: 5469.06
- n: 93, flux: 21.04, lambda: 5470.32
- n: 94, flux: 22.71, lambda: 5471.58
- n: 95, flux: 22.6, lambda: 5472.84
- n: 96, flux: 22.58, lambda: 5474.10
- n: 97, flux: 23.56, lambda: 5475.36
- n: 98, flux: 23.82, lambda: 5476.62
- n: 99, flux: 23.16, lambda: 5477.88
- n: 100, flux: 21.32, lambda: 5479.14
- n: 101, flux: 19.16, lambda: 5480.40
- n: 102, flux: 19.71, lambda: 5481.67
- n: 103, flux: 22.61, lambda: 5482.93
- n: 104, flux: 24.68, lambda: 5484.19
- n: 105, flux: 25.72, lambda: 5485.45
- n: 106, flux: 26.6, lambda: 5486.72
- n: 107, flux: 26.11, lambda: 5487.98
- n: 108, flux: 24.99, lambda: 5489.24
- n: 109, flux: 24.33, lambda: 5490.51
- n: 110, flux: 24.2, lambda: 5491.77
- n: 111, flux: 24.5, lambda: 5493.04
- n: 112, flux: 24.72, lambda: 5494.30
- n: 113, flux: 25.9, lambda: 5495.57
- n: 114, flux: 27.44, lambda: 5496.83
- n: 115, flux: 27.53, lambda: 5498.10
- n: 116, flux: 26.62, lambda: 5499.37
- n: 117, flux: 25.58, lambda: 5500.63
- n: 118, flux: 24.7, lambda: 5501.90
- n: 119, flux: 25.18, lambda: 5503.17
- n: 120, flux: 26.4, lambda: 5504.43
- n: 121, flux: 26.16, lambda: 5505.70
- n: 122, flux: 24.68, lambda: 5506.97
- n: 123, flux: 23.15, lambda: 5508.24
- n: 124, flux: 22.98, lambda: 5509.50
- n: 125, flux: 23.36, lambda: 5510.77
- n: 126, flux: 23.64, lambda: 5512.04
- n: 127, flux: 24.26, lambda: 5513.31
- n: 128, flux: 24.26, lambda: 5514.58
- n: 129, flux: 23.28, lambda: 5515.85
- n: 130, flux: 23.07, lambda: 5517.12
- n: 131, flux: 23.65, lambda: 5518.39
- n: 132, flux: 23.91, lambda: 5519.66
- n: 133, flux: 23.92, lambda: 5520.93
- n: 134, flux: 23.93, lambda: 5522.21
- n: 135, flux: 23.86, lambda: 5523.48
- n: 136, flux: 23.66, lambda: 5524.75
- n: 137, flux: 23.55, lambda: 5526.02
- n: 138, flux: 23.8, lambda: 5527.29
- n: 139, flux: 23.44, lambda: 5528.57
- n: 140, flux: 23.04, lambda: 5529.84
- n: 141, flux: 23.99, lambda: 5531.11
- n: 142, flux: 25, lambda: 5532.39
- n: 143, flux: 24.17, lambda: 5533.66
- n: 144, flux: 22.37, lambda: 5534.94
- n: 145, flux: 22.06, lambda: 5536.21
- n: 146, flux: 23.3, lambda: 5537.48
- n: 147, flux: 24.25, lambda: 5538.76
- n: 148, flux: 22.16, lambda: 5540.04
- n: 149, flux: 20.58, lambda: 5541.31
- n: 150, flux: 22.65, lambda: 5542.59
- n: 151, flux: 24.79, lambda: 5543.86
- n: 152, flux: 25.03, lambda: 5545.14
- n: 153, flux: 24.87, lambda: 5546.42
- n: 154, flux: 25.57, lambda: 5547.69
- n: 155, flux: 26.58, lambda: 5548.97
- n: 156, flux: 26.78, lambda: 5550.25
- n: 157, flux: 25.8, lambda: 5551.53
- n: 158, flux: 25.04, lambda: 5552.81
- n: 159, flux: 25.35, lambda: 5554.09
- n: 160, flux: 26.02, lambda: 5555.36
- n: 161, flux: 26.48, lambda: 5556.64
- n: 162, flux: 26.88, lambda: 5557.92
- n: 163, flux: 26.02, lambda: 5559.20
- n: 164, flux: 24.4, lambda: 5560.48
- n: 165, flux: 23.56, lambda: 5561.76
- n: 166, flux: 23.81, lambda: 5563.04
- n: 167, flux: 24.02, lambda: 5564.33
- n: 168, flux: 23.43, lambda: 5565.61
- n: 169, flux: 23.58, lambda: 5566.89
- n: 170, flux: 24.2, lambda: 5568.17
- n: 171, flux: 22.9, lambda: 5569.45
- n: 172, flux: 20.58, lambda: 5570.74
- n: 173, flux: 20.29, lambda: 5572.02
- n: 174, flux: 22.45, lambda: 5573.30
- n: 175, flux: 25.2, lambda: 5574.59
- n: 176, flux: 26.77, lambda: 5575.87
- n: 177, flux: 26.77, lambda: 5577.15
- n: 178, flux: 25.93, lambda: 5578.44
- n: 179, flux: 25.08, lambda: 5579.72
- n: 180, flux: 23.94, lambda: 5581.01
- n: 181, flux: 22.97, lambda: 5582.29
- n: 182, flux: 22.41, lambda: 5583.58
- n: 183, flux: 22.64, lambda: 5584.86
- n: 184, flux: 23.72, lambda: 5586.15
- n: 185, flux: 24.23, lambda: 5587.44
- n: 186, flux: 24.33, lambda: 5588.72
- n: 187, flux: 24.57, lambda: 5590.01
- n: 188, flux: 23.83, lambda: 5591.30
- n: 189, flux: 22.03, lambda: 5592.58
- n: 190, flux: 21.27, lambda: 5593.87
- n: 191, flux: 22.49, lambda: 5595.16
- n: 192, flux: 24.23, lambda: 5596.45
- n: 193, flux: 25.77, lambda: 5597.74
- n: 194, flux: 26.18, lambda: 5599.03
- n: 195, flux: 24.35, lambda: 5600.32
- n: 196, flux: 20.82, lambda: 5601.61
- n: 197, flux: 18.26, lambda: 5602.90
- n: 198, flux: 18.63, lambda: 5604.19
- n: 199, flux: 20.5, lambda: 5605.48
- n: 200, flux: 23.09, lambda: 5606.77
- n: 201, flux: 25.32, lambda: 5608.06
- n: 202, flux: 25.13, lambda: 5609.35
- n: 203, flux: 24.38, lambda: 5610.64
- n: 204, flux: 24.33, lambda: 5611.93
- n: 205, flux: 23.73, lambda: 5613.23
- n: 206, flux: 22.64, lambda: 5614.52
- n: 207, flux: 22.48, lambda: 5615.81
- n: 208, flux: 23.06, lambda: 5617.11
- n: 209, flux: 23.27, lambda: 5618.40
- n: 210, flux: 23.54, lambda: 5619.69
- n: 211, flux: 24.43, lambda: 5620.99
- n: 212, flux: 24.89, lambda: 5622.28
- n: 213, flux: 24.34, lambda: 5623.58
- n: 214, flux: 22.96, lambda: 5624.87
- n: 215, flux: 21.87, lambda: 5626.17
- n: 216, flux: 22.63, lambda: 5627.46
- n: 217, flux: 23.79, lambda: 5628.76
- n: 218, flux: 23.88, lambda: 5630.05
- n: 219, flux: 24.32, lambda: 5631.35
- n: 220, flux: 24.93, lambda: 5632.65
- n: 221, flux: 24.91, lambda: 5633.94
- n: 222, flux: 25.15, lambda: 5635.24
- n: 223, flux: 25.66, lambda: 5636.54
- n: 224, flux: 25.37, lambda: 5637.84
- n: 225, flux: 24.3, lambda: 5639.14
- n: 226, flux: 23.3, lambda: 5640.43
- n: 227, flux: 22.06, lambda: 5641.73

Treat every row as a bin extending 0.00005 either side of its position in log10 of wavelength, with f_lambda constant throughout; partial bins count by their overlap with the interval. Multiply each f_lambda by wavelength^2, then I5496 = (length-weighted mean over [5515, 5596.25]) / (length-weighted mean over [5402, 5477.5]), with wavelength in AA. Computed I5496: 1.07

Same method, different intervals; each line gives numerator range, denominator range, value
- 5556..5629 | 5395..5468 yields 1.06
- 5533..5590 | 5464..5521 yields 1.04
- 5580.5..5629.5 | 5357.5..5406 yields 1.08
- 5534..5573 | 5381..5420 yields 1.12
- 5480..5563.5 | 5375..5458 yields 1.07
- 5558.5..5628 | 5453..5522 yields 1.03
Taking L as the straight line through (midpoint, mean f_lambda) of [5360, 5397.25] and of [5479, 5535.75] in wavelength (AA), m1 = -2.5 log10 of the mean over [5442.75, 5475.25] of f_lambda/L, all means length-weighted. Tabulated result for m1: 0.04 mag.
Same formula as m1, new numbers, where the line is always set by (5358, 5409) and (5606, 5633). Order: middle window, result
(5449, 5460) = 0.02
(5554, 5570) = -0.05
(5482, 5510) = -0.07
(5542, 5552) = -0.07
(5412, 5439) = -0.03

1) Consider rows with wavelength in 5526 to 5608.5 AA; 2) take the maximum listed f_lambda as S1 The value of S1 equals 26.88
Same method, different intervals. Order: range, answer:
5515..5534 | 25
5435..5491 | 26.6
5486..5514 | 27.53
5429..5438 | 23.91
